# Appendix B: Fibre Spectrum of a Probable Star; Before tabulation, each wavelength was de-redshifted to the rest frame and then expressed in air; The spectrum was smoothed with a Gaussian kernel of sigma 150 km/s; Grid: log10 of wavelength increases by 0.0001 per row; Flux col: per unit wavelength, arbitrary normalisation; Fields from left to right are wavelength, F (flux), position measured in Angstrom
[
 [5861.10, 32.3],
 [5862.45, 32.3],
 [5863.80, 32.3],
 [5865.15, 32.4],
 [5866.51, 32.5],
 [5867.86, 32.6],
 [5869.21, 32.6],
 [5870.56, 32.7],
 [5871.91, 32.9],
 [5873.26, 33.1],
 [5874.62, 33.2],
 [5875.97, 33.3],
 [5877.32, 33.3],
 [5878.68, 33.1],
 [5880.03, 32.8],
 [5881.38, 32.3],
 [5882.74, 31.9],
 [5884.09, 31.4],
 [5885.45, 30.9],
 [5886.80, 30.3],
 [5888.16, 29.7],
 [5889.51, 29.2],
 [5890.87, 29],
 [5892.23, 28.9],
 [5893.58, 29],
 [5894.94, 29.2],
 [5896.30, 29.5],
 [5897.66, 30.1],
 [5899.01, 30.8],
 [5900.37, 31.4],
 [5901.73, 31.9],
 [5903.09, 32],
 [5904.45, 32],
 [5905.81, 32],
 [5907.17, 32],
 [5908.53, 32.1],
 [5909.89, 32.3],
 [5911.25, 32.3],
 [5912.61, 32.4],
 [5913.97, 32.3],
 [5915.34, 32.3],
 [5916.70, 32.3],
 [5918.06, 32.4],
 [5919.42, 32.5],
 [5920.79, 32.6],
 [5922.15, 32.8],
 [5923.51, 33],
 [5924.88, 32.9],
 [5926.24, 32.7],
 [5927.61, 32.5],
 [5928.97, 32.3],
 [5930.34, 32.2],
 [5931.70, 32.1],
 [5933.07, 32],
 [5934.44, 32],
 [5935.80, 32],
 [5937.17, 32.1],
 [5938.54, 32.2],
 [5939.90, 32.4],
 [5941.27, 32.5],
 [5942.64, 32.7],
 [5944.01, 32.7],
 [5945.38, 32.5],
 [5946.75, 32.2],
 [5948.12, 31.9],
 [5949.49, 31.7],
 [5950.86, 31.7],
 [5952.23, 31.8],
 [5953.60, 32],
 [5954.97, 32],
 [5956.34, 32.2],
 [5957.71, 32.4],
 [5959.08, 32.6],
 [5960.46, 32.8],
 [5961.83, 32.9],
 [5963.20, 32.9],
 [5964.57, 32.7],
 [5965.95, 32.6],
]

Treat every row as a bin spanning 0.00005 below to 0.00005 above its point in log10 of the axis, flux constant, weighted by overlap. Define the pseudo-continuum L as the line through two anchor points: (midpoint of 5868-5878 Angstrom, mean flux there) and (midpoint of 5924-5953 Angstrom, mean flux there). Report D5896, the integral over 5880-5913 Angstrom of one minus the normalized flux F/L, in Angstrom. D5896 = 1.8 Angstrom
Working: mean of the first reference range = 33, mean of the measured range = 31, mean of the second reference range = 32.2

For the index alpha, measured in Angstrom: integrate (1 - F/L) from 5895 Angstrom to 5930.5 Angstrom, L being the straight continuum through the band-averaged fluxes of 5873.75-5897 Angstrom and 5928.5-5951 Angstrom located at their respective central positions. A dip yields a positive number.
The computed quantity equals -0.5 Angstrom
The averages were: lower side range 31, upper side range 32.2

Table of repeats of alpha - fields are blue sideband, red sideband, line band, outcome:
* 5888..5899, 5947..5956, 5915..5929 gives -0.90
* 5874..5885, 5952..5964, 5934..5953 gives 0.18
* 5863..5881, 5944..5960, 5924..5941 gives 0.00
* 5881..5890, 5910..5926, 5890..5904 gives 0.54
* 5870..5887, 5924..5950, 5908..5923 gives -0.02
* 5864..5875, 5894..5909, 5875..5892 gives 0.33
